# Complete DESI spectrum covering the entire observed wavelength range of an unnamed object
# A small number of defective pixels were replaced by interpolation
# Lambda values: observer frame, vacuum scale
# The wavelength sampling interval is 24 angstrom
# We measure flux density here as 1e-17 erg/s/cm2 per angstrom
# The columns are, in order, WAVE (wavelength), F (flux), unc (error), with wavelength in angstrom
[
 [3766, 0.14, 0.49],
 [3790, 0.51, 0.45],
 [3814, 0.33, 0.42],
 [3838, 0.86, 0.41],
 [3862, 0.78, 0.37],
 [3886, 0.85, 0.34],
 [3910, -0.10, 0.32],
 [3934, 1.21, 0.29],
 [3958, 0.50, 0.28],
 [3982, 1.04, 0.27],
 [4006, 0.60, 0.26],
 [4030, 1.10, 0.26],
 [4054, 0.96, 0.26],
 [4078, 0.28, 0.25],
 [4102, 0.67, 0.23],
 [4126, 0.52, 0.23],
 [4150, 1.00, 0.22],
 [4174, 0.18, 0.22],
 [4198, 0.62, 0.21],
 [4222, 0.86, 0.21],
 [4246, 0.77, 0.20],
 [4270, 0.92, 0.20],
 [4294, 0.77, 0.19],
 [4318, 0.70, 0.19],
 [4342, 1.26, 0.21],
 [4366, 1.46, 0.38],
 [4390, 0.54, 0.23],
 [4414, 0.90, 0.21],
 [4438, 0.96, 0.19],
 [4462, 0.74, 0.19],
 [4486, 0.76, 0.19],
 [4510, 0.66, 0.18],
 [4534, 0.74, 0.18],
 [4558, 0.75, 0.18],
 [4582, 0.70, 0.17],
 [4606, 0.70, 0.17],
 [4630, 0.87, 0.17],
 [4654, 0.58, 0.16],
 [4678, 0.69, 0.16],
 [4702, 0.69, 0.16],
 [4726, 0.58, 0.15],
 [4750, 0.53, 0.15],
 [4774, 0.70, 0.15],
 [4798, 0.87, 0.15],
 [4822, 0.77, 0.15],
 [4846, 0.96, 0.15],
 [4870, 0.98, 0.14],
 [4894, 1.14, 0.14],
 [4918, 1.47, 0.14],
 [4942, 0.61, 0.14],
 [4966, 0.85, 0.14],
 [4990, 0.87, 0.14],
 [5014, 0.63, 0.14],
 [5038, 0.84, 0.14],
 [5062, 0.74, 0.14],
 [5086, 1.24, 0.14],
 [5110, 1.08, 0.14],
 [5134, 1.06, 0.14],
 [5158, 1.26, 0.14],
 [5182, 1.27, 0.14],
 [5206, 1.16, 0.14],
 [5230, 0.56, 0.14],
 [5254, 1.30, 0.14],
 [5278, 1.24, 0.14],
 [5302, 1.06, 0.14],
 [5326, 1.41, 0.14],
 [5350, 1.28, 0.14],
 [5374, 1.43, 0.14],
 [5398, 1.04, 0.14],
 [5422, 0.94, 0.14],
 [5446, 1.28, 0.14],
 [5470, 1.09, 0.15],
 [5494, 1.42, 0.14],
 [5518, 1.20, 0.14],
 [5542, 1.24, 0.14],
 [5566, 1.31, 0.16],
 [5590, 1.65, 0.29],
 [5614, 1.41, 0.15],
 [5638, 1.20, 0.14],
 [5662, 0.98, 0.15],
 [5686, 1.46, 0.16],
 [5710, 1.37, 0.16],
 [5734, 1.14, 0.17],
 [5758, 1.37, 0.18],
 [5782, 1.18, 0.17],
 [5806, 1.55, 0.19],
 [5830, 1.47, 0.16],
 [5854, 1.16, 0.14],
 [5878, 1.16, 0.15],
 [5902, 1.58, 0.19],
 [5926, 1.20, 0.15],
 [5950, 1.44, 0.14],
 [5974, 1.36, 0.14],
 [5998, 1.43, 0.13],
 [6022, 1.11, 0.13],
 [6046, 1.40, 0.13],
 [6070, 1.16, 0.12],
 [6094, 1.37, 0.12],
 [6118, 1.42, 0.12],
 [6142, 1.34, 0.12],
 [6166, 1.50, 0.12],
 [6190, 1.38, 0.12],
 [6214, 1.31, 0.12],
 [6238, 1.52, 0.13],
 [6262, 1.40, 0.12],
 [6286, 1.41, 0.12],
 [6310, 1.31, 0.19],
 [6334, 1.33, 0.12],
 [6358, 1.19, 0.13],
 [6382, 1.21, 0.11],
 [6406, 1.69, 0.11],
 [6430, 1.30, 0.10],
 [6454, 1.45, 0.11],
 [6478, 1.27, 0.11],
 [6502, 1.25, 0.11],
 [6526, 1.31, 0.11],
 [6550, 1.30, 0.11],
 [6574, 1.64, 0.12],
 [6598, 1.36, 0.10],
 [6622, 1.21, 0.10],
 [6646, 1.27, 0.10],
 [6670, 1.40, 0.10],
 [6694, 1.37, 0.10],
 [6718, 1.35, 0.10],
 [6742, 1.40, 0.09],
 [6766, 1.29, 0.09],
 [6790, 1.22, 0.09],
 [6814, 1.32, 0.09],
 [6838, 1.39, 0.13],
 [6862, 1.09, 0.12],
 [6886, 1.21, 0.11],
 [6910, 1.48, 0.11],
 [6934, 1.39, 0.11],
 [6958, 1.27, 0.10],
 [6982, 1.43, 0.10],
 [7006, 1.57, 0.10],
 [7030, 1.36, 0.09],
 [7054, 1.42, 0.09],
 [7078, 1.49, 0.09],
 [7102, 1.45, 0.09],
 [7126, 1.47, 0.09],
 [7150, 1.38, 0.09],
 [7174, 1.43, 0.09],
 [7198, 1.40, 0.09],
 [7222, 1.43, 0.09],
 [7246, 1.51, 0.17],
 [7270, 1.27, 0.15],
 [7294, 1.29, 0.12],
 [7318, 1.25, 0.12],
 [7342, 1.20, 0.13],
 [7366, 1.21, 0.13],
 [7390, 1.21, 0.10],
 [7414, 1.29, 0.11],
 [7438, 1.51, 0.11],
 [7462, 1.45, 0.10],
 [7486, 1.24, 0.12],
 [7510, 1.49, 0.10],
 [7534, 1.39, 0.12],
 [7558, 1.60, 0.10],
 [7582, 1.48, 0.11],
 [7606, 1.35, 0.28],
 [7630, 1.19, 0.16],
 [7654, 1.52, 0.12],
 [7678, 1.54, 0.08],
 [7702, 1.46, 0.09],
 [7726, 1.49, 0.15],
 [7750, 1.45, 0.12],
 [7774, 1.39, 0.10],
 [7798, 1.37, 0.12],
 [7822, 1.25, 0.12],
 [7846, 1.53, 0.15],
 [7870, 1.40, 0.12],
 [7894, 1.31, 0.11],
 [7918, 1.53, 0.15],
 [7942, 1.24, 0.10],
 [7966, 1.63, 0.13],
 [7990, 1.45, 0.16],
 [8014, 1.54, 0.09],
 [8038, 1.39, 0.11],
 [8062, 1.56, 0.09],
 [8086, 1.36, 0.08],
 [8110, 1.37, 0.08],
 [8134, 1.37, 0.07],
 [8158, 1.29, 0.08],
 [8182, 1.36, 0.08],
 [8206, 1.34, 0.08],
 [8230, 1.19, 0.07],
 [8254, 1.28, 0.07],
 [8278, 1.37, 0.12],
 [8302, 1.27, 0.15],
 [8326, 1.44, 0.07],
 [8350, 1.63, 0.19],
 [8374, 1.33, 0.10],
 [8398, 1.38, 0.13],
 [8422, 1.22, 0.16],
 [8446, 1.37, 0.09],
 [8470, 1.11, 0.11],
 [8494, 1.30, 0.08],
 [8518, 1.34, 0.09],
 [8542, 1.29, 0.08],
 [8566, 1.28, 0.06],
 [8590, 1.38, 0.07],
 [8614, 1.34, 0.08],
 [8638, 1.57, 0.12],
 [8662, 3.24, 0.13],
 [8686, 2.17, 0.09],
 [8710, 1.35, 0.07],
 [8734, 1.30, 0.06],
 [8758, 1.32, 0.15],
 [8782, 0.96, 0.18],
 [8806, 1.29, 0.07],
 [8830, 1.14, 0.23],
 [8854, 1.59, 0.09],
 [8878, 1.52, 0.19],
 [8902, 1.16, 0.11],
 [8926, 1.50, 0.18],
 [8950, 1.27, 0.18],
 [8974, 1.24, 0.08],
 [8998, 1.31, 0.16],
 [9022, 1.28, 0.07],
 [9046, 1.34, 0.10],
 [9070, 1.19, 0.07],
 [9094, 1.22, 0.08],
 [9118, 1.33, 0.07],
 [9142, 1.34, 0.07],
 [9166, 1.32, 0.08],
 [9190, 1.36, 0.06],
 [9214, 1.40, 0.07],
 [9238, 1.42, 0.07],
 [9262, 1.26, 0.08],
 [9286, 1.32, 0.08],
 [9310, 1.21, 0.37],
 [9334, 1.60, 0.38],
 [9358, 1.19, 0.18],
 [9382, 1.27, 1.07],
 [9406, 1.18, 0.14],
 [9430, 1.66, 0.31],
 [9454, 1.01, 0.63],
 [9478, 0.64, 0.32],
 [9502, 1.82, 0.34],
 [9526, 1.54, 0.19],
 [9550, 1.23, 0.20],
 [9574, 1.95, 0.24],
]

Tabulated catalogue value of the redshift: 0.32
